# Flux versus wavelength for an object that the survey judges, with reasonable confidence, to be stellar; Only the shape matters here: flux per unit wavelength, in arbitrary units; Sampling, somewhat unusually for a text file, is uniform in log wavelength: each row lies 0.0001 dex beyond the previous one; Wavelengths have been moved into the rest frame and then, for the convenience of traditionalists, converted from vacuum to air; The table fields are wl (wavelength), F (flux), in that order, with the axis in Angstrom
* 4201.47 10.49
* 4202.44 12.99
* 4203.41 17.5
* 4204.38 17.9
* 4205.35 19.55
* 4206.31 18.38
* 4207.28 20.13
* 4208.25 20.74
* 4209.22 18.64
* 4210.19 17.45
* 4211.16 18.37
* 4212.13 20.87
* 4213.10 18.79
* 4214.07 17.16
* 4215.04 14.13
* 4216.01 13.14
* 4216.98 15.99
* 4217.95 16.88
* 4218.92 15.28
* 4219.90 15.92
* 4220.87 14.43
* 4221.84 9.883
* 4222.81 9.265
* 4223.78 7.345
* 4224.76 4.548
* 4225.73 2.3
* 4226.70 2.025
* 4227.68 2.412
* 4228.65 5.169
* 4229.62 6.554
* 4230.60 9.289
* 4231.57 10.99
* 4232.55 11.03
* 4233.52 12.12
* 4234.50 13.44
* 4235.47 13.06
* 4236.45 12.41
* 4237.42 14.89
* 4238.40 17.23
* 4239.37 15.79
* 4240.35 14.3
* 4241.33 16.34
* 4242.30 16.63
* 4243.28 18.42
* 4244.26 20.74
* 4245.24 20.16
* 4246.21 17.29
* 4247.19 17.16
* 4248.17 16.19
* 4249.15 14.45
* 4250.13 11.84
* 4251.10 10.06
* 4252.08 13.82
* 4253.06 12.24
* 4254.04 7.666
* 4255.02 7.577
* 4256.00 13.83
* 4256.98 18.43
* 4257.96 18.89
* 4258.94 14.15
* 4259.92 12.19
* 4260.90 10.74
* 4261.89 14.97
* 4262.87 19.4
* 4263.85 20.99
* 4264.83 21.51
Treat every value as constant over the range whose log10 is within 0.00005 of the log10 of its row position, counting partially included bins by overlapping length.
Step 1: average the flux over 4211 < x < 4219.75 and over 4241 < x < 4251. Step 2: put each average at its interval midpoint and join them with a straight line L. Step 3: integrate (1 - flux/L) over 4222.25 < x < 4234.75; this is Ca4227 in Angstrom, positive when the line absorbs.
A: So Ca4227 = 7.0 Angstrom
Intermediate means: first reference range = 16.6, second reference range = 16.7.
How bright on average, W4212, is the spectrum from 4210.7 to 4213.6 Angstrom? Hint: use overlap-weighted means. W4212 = 19.3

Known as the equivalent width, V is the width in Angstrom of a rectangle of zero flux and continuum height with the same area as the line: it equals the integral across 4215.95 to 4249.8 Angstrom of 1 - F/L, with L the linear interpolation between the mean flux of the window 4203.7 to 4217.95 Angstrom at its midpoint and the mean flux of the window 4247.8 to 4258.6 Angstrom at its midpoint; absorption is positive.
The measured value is 5.6 Angstrom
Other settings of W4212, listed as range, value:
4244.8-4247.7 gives 18.2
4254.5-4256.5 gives 10.7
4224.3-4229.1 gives 3.27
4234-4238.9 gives 14.2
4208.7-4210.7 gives 18.1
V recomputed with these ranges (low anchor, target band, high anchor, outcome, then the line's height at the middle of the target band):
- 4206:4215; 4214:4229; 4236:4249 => 6.6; 18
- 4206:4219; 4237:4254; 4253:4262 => -1.5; 14.2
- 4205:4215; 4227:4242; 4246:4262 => 3.9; 15.9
